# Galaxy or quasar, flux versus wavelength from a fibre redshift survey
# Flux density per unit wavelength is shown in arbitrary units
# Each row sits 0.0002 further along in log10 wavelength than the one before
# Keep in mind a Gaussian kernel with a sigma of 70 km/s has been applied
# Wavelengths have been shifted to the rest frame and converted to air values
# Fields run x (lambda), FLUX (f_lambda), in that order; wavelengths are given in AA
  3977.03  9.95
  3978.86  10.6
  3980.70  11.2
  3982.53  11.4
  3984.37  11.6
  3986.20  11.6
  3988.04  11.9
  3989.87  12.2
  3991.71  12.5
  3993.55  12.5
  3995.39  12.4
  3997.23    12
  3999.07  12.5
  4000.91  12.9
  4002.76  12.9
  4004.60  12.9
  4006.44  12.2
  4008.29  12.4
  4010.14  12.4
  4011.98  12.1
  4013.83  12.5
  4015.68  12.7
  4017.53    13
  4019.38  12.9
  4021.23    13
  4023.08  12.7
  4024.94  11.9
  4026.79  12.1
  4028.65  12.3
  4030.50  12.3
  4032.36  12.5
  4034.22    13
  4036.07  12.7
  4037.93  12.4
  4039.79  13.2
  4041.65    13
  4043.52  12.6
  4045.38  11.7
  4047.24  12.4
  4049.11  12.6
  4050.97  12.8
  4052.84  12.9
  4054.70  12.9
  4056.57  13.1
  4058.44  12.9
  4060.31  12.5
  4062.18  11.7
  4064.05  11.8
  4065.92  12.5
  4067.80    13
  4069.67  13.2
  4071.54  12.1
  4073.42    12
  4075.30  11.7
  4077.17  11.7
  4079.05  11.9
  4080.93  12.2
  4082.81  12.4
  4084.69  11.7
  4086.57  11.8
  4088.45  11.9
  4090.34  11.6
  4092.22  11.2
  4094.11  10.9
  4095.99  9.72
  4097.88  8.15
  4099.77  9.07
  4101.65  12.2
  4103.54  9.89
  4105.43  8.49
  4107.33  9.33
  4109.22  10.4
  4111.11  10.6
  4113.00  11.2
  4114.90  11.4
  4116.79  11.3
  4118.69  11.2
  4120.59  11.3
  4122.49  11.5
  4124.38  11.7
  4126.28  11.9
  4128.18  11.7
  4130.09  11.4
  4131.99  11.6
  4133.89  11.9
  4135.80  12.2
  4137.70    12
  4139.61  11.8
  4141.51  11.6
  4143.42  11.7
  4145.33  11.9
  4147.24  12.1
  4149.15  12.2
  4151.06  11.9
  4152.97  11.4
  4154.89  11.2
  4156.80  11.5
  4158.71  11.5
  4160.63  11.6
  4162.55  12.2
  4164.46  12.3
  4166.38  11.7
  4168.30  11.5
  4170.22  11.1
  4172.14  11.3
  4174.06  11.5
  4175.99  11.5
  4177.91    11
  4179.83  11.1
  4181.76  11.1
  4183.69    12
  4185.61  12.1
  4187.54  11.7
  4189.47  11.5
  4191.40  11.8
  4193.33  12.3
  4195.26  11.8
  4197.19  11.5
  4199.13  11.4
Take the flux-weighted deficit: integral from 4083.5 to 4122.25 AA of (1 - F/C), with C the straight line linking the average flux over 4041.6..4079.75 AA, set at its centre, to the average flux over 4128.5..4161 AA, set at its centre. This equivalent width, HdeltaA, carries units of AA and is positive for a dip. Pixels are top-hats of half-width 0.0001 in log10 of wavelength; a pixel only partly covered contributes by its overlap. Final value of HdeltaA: 4.4 AA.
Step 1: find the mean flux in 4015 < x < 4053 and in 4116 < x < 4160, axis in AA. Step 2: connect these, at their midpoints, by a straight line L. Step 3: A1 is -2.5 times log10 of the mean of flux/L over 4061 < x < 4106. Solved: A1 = 0.07 mag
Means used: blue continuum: 12.6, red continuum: 11.7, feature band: 11.4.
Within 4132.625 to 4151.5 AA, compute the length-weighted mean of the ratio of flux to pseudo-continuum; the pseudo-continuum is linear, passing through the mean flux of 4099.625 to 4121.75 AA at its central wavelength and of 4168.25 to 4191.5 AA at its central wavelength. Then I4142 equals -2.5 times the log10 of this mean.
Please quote -0.09 mag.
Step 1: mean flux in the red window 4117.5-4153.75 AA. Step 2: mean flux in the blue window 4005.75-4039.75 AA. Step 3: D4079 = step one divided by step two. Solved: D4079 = 0.94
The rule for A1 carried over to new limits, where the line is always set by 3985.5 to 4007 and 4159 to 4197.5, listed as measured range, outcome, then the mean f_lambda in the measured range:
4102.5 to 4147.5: 0.057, 11.2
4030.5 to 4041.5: -0.045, 12.7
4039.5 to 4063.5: -0.039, 12.6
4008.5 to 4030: -0.018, 12.5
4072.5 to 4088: 0.010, 11.9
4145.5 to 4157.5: 0.001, 11.7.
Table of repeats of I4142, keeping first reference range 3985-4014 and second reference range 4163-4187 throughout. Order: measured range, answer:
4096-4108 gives 0.24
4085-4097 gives 0.07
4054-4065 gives -0.03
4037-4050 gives -0.03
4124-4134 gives 0.01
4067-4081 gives -0.02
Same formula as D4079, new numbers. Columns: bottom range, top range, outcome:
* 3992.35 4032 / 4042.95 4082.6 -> 0.99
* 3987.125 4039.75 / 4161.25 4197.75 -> 0.93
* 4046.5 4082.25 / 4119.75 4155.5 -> 0.95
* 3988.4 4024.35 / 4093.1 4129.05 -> 0.85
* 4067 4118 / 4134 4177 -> 1.05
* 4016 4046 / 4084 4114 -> 0.83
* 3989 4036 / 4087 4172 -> 0.90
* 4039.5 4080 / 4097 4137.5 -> 0.88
